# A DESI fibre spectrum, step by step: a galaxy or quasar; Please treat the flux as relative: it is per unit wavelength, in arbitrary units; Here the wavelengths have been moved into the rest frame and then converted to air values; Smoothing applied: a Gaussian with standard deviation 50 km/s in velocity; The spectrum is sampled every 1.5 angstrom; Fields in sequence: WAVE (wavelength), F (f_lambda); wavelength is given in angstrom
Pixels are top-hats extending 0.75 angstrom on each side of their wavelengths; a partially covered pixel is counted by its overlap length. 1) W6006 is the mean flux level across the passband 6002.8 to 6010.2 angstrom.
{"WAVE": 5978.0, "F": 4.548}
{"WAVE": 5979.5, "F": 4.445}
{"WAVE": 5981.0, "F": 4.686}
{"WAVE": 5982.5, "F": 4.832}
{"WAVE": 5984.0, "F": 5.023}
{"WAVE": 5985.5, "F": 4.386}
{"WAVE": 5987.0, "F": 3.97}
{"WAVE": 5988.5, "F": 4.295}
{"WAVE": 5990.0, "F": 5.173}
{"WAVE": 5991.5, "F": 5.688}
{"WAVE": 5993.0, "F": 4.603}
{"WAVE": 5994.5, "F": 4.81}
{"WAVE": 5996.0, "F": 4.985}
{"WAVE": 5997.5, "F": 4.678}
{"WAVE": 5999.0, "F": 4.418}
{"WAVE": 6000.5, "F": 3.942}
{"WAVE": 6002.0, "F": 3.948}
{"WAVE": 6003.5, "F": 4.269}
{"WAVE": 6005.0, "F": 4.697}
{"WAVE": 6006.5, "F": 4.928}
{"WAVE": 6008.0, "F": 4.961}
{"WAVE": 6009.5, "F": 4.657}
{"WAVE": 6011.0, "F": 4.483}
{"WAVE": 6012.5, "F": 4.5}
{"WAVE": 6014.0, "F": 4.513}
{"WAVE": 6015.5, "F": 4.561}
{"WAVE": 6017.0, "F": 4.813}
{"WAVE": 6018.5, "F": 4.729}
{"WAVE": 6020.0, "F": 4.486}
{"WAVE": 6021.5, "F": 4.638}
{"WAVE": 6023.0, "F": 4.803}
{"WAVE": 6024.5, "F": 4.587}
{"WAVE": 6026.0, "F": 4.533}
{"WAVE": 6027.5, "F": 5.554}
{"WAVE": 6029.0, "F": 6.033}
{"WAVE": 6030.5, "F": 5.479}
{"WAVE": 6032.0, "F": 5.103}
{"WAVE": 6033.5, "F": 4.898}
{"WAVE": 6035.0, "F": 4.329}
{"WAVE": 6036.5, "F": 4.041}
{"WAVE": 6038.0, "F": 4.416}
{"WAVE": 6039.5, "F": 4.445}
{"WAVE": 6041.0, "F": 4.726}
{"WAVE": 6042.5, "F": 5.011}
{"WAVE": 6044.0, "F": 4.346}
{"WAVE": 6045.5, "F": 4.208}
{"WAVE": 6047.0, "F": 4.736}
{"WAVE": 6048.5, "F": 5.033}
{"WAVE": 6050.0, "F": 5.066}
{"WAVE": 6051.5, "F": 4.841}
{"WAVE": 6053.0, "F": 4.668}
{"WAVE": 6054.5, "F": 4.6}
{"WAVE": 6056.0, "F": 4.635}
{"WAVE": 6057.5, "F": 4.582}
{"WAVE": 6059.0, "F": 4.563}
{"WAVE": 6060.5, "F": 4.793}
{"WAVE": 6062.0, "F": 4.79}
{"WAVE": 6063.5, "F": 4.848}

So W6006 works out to 4.71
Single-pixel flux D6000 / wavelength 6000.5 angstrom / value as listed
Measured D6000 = 3.942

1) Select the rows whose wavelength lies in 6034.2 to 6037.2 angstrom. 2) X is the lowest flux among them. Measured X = 4.041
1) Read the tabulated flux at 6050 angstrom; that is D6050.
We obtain 5.066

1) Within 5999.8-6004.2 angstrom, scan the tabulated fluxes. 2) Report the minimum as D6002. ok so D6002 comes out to 3.942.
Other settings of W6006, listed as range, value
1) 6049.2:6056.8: 4.76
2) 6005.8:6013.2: 4.71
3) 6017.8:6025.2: 4.65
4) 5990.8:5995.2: 5.03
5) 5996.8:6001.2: 4.35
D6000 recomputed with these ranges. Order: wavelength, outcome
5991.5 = 5.688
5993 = 4.603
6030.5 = 5.479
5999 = 4.418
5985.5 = 4.386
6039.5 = 4.445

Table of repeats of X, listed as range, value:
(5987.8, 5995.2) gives 4.295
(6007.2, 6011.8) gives 4.483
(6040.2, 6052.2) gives 4.208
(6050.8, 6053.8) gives 4.668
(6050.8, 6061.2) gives 4.563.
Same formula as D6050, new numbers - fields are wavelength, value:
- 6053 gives 4.668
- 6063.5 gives 4.848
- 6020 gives 4.486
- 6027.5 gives 5.554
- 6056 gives 4.635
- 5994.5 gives 4.81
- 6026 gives 4.533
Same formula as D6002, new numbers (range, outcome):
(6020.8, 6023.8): 4.638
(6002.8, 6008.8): 4.269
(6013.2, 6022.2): 4.486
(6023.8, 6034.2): 4.533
